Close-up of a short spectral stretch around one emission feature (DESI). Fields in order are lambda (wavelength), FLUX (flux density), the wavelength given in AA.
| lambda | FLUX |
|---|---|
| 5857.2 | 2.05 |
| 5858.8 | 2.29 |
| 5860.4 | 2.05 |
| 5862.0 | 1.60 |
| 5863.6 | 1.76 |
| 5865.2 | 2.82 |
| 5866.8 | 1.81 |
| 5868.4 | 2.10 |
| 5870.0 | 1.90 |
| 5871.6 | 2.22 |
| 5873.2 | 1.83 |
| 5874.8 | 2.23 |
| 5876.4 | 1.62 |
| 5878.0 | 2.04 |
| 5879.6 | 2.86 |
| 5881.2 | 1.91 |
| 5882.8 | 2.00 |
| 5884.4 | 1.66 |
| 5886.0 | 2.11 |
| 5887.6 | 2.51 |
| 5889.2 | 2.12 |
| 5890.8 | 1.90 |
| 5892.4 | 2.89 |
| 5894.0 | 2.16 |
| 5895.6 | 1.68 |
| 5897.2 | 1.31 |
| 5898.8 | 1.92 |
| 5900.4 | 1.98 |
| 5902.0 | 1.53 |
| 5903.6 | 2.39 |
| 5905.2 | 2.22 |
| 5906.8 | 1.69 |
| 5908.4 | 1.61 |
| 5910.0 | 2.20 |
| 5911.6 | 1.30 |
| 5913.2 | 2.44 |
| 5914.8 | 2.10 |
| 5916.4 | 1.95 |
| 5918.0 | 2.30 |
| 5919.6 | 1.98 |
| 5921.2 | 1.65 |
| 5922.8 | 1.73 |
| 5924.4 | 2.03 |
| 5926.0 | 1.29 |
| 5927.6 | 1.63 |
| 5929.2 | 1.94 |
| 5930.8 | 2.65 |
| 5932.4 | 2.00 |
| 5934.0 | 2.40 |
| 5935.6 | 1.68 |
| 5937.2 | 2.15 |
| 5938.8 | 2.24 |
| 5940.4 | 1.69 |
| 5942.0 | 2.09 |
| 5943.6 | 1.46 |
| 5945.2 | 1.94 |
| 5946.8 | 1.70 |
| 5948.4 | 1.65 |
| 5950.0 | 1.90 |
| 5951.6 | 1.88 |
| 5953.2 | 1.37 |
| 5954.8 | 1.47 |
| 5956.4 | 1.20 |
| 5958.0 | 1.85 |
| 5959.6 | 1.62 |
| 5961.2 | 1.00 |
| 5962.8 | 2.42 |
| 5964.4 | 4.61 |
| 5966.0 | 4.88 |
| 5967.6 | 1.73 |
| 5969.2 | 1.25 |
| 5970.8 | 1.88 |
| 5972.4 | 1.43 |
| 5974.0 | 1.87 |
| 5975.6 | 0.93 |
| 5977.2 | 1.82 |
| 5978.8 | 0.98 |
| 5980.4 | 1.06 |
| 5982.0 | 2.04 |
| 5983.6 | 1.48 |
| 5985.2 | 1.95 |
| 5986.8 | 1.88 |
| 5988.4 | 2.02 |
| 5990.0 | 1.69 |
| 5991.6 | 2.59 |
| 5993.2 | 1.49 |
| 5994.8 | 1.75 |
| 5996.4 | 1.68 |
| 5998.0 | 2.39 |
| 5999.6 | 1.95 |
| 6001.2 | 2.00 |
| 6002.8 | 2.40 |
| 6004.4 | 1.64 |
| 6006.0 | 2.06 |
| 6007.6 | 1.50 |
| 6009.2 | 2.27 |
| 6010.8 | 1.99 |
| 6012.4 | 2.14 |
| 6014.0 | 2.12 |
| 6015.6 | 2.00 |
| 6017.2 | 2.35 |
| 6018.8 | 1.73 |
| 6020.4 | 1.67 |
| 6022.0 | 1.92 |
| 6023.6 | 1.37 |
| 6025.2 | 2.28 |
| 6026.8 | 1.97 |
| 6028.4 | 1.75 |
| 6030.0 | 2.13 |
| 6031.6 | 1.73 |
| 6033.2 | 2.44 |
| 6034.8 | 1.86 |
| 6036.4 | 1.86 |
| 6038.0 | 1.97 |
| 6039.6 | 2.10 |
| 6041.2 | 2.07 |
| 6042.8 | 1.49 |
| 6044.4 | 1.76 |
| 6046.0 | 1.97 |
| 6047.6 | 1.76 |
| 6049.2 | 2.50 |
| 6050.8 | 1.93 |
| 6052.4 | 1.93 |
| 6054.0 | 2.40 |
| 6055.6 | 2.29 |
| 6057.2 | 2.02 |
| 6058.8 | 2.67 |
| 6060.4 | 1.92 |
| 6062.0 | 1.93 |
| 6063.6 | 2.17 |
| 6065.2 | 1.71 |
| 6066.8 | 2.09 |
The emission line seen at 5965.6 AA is Hgamma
